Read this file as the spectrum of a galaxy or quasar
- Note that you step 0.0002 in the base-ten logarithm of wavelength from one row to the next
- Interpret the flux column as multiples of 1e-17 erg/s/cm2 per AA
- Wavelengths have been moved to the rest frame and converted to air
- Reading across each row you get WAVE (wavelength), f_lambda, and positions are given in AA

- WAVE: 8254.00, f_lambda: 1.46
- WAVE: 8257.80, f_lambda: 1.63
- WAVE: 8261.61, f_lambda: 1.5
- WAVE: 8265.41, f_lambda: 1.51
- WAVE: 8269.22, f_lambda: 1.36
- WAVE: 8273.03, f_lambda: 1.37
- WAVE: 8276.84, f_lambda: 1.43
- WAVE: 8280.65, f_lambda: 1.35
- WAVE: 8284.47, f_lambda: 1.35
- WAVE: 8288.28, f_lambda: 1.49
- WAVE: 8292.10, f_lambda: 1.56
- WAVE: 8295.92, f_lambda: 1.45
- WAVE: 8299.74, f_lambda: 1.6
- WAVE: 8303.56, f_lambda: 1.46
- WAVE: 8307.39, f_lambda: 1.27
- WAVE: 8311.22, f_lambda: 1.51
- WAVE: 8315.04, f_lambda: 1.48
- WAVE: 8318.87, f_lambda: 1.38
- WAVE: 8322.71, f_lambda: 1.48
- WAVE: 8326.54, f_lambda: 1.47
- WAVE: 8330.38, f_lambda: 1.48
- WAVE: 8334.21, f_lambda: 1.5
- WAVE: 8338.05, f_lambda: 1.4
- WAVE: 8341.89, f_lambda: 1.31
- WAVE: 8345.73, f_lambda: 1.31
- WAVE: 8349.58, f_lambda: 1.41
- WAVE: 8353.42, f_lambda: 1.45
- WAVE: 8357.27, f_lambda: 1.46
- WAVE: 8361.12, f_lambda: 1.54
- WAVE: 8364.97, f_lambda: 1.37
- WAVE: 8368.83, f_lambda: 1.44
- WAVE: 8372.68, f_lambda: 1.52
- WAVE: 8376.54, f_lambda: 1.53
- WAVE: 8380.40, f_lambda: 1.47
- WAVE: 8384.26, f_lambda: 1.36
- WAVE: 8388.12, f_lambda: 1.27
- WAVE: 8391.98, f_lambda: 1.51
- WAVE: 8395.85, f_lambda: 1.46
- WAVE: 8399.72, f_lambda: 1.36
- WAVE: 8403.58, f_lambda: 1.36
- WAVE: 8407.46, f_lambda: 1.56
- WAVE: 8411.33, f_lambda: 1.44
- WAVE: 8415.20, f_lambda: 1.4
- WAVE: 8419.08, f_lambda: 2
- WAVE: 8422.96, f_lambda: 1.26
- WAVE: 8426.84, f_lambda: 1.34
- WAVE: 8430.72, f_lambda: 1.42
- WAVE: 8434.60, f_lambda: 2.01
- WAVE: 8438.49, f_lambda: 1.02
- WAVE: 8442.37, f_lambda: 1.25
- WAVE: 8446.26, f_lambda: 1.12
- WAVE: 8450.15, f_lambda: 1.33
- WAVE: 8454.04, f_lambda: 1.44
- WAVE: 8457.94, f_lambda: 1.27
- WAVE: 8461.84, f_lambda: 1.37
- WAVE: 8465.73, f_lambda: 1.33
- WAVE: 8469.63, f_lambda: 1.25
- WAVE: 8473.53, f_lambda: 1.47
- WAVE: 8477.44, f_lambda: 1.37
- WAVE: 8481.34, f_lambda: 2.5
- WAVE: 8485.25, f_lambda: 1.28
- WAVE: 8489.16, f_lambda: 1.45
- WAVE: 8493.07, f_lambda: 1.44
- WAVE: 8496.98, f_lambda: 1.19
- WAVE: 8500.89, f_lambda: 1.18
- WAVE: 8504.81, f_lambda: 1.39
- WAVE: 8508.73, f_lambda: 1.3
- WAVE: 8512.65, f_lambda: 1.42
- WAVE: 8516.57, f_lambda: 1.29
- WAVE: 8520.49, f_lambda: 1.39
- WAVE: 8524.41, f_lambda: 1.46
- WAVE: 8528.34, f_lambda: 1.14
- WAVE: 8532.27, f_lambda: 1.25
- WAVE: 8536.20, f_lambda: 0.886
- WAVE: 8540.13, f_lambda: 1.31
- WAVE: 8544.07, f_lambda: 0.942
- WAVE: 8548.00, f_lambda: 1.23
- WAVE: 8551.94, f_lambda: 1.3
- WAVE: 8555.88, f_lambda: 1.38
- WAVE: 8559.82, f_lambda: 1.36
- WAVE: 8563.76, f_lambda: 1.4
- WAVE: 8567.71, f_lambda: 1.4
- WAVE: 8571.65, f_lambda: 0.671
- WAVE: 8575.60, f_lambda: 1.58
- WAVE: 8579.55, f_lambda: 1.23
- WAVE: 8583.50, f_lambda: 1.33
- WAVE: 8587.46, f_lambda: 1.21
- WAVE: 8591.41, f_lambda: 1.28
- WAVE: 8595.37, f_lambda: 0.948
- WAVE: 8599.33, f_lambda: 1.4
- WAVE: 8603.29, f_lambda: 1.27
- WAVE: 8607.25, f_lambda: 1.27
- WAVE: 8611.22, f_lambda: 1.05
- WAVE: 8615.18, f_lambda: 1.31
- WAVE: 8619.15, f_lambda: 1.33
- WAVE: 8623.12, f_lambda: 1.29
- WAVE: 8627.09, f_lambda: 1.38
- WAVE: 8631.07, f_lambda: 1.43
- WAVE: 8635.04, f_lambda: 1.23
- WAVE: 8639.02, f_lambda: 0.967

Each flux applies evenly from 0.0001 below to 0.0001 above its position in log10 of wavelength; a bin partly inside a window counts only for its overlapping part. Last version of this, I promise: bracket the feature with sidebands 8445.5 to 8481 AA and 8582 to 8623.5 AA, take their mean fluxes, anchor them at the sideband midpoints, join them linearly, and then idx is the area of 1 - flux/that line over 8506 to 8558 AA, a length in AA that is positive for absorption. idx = 2.4 AA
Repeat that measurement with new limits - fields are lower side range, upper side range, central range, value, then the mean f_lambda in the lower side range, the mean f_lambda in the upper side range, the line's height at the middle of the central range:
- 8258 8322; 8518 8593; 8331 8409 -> -2.4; 1.45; 1.25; 1.39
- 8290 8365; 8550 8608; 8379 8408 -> -0.2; 1.45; 1.27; 1.4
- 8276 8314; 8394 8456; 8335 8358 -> 0.7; 1.45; 1.42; 1.44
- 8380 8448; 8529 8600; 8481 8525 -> -3.2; 1.42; 1.22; 1.3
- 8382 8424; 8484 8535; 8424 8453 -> 1.1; 1.46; 1.32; 1.41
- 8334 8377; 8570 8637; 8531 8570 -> 1.4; 1.43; 1.25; 1.29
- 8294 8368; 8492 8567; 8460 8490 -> -4.2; 1.44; 1.28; 1.32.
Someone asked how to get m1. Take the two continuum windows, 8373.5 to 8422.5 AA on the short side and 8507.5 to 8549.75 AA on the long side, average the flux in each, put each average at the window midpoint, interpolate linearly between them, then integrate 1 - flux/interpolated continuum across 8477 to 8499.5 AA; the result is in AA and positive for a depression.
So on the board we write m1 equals -3.94 AA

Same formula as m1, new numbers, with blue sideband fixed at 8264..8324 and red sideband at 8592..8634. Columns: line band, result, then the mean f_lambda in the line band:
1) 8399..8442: -2.9 AA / 1.47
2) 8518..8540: 1.3 AA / 1.23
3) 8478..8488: -3.3 AA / 1.78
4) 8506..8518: -0.2 AA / 1.34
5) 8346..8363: -0.5 AA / 1.45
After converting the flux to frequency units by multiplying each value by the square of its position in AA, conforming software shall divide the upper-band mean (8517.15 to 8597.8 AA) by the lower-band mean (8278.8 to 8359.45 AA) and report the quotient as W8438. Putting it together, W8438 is 0.9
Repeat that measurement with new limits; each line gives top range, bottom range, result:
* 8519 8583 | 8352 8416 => 0.90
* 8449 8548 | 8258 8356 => 0.98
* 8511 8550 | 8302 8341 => 0.90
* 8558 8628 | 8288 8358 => 0.93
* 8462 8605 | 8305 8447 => 0.95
